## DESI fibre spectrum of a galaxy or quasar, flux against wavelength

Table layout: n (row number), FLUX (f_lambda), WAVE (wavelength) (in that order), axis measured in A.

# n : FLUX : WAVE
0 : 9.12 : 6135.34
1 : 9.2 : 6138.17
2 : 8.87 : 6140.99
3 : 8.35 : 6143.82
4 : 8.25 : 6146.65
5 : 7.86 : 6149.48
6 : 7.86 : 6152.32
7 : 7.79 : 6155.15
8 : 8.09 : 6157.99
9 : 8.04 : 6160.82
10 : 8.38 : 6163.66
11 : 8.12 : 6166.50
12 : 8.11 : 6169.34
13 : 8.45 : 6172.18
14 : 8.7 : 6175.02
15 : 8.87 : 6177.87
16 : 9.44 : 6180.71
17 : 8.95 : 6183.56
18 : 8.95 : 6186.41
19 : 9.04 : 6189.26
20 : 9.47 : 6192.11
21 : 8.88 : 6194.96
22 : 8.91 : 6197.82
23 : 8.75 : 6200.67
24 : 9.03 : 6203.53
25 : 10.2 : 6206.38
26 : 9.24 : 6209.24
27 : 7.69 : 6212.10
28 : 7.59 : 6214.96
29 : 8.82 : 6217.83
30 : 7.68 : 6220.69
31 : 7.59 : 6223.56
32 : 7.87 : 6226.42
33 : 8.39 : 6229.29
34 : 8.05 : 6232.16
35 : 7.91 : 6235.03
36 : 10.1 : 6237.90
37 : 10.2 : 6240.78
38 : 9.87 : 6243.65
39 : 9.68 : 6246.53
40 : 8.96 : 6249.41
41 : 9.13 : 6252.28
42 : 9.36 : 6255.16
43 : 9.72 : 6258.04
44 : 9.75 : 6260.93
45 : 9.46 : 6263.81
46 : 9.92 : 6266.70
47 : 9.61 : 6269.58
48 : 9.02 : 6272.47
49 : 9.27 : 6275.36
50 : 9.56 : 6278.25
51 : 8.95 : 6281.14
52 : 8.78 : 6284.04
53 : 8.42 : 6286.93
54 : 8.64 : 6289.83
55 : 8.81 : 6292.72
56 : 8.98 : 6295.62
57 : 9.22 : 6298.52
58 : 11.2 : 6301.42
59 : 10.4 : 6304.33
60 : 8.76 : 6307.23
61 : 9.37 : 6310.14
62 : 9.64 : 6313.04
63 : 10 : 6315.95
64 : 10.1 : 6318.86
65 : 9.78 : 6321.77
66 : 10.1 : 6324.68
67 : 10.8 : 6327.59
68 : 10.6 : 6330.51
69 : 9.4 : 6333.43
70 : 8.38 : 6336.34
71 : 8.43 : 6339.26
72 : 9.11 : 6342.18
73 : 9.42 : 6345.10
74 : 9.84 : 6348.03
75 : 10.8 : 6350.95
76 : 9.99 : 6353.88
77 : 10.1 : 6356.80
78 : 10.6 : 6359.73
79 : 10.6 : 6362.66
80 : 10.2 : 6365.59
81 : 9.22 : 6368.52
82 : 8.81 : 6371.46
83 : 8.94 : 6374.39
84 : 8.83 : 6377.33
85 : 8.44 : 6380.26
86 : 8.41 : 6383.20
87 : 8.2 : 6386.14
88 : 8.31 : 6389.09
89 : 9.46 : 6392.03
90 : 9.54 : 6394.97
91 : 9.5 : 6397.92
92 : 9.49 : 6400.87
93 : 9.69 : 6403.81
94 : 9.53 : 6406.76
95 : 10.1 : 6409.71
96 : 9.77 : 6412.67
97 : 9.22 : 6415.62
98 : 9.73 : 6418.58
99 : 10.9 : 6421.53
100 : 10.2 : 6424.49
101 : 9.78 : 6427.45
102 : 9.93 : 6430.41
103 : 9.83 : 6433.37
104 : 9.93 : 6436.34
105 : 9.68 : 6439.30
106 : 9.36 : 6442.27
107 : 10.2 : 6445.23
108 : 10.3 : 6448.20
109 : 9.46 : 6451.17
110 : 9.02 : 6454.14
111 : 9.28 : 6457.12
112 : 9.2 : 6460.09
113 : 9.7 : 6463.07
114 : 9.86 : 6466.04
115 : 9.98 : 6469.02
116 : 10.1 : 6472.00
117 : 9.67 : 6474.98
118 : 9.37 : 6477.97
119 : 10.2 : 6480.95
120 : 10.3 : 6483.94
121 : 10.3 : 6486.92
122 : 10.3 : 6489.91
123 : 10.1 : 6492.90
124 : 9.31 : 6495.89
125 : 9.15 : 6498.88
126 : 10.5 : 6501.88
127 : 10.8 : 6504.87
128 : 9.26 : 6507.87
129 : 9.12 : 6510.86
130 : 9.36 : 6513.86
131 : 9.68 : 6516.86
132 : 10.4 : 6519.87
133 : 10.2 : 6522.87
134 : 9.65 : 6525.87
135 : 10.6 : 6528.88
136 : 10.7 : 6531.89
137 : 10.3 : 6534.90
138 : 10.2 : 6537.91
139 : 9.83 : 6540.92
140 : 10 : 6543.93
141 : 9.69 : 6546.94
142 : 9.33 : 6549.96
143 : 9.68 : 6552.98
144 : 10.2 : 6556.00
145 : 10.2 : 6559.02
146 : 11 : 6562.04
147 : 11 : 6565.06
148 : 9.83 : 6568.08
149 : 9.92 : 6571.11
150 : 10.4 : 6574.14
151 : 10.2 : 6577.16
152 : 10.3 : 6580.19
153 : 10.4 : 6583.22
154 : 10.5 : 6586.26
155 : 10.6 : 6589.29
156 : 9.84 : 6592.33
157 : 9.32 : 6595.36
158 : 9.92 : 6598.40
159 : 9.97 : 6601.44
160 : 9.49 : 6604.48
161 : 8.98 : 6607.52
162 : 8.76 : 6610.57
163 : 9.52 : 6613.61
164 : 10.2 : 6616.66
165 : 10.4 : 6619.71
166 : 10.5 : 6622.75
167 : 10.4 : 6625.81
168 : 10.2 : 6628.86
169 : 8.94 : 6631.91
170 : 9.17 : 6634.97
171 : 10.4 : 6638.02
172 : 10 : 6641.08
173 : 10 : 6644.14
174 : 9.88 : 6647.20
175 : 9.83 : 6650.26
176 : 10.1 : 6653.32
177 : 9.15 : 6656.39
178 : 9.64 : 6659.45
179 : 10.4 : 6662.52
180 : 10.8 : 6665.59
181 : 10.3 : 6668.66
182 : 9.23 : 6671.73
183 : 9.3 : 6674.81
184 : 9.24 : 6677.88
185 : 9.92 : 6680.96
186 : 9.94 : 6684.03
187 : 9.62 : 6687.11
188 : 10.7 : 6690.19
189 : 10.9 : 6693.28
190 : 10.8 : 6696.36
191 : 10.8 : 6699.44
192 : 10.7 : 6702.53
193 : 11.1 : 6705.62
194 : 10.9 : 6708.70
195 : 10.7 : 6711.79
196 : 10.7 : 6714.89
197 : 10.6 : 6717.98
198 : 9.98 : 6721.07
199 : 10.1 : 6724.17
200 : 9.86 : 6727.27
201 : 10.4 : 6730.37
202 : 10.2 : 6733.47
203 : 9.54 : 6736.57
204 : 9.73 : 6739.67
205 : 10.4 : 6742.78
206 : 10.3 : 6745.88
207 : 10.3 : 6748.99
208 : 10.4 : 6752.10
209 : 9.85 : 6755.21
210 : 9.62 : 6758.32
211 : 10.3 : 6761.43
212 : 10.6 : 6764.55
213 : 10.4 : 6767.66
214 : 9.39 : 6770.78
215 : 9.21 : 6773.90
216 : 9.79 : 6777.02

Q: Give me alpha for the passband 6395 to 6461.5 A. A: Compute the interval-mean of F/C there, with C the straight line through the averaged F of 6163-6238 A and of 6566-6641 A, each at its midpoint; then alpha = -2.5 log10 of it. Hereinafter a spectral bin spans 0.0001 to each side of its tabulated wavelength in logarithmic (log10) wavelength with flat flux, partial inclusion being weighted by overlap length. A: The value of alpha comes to -0.04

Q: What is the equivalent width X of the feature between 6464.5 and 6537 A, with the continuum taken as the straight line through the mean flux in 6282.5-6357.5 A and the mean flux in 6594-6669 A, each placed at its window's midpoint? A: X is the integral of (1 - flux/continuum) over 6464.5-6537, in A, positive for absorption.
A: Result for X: -1.8 A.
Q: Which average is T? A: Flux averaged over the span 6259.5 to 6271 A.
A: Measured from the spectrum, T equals 9.69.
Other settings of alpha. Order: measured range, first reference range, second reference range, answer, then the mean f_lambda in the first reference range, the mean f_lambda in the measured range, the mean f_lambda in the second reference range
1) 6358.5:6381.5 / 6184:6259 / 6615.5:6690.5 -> -0.03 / 8.88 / 9.45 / 9.92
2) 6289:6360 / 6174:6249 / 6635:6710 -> -0.06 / 8.84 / 9.69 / 10.1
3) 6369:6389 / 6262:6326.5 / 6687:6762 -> 0.12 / 9.47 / 8.61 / 10.4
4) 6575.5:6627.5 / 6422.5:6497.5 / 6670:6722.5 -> 0.02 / 9.82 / 9.96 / 10.3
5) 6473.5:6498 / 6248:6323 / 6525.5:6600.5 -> 0.00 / 9.42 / 9.92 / 10.1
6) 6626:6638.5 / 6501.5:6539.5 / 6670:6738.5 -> 0.05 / 10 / 9.7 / 10.2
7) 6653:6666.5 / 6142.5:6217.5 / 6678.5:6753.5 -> 0.02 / 8.58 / 9.97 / 10.3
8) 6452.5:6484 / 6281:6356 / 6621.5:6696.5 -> 0.01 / 9.55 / 9.67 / 9.96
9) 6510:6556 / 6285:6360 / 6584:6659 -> -0.02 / 9.63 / 9.93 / 9.84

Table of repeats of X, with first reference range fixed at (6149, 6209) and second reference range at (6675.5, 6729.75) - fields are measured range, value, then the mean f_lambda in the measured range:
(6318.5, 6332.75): -1.7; 10.2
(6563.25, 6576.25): -0.5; 10.3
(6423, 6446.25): -0.9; 9.86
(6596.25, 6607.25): 0.4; 9.67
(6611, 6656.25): 1.0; 9.91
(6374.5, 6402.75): 1.3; 8.92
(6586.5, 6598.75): 0.0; 9.98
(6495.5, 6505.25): -0.2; 9.91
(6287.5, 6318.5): -1.4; 9.49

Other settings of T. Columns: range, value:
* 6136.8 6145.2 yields 8.81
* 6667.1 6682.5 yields 9.6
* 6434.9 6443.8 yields 9.67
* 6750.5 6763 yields 10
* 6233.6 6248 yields 9.55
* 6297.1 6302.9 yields 10.2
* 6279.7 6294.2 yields 8.72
